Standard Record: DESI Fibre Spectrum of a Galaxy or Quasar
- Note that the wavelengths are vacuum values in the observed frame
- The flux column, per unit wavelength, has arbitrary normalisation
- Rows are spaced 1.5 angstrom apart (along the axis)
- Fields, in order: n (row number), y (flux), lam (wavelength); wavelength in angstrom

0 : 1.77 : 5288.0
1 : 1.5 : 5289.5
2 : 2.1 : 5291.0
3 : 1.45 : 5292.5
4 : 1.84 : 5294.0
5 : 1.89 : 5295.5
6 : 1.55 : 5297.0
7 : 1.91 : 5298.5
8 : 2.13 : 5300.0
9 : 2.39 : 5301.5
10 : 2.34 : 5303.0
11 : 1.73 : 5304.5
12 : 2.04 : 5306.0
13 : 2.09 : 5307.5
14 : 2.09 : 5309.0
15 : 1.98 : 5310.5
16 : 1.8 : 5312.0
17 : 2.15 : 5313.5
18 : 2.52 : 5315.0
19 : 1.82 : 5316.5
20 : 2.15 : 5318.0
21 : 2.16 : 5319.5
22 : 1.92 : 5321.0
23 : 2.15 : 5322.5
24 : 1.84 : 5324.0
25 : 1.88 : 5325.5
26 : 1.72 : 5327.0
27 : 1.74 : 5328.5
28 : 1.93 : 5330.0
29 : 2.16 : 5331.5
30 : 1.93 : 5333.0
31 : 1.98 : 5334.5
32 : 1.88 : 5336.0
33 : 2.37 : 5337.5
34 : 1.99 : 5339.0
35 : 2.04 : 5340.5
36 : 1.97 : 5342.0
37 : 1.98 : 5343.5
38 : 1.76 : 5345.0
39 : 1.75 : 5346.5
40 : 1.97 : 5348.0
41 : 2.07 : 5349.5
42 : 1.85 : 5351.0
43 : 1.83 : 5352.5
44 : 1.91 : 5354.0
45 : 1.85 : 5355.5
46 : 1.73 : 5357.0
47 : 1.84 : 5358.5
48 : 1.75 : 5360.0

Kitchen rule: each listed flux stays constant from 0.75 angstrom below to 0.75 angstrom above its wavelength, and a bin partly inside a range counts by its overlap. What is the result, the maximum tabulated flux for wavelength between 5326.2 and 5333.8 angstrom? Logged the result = 2.16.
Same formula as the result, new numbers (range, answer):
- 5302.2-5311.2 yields 2.34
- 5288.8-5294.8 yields 2.1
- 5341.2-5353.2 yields 2.07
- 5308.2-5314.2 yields 2.15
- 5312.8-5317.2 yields 2.52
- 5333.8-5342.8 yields 2.37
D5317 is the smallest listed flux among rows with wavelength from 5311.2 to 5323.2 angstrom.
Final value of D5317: 1.8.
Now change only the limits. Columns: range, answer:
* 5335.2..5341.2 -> 1.88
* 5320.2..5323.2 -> 1.92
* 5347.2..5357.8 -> 1.73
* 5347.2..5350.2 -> 1.97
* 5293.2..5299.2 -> 1.55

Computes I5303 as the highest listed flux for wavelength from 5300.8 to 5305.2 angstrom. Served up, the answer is 2.39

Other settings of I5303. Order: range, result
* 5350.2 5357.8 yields 1.91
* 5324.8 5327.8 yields 1.88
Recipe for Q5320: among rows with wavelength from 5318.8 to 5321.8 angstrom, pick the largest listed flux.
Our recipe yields 2.16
